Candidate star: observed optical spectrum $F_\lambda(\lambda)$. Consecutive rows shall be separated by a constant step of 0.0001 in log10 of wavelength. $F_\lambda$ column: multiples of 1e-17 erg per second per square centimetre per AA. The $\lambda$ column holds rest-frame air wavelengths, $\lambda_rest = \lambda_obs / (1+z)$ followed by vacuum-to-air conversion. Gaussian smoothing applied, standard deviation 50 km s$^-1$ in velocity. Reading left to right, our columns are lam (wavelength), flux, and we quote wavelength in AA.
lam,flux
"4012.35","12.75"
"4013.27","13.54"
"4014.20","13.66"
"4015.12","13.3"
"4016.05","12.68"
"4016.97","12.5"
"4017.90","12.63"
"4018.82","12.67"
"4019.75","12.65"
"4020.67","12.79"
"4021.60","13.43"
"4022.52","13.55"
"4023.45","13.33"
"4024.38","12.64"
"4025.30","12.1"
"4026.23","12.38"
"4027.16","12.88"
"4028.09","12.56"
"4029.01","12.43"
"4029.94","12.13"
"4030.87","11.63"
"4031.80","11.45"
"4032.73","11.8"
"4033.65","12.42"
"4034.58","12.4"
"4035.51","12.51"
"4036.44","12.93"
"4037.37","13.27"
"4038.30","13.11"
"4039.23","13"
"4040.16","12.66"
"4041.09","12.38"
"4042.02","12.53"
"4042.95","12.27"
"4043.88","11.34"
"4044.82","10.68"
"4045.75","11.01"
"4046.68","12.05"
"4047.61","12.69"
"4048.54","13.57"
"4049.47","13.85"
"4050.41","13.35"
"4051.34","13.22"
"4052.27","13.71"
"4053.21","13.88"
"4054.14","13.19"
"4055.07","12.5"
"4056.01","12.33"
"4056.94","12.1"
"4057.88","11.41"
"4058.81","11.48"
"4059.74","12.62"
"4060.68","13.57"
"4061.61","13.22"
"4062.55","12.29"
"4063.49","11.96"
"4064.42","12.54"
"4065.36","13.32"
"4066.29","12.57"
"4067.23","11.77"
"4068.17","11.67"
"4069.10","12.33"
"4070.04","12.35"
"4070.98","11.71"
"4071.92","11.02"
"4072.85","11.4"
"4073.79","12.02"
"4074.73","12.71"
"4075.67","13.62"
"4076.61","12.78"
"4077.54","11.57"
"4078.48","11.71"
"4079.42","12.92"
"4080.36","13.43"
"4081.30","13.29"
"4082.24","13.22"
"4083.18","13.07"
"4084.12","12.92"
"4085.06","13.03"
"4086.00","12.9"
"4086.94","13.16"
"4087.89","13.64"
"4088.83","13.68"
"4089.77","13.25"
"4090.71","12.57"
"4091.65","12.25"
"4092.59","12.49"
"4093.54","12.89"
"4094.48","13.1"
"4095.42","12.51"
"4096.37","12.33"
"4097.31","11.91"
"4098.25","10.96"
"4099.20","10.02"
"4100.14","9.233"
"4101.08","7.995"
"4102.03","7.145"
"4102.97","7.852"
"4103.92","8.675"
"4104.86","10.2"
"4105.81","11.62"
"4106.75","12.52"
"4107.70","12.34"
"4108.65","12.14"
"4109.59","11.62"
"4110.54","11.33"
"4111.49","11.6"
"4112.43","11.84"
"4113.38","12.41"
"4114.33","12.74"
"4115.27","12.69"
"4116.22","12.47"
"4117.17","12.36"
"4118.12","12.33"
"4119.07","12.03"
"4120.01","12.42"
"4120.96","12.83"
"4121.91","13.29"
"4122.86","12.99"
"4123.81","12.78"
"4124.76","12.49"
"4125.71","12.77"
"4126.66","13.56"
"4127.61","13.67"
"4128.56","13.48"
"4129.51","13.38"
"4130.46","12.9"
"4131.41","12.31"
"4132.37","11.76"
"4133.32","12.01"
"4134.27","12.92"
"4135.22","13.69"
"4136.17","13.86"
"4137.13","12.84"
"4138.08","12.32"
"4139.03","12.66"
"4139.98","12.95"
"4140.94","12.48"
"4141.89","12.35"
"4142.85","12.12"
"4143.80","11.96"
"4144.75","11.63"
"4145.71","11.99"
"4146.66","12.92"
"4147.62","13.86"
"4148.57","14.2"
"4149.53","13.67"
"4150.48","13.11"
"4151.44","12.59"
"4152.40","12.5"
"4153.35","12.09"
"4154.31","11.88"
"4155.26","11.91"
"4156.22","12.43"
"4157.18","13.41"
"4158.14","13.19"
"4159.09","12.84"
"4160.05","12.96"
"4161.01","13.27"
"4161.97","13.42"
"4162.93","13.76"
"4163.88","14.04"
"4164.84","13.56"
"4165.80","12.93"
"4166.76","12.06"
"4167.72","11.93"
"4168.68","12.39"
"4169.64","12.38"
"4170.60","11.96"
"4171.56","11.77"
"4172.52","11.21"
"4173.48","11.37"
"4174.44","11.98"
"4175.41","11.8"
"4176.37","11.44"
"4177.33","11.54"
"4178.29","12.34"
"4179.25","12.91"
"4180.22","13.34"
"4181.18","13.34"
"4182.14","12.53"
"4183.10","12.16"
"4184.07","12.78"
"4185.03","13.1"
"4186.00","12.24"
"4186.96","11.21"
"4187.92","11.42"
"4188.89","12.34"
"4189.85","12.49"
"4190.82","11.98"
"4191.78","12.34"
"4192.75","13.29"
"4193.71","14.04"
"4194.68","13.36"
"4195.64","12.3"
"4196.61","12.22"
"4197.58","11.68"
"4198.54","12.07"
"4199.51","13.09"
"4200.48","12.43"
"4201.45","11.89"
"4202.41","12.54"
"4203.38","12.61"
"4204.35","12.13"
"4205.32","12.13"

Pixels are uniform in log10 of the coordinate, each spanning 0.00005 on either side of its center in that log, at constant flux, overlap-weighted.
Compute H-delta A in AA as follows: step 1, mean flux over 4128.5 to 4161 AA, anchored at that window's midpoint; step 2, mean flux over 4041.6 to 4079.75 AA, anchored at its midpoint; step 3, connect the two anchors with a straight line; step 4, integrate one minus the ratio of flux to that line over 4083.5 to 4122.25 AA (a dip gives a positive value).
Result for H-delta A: 2.27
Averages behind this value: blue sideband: 12.4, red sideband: 12.7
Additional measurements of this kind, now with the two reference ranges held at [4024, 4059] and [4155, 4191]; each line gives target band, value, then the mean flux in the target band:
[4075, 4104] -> 1.1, 12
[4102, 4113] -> 1.4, 10.9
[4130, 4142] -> -0.2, 12.7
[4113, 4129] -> -0.4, 12.8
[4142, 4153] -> -0.2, 12.8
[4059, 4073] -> 0.2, 12.3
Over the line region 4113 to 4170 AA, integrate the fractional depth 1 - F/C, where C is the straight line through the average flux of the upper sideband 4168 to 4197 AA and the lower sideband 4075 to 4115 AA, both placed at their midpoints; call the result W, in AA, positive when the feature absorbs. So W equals -3.0 AA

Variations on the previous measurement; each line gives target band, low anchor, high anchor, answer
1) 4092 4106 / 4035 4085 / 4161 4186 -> 2.17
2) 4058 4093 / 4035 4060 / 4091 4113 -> -2.33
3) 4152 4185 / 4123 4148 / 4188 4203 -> 0.25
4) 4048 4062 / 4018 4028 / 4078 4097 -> -0.07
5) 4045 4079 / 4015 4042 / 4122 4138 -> 0.72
